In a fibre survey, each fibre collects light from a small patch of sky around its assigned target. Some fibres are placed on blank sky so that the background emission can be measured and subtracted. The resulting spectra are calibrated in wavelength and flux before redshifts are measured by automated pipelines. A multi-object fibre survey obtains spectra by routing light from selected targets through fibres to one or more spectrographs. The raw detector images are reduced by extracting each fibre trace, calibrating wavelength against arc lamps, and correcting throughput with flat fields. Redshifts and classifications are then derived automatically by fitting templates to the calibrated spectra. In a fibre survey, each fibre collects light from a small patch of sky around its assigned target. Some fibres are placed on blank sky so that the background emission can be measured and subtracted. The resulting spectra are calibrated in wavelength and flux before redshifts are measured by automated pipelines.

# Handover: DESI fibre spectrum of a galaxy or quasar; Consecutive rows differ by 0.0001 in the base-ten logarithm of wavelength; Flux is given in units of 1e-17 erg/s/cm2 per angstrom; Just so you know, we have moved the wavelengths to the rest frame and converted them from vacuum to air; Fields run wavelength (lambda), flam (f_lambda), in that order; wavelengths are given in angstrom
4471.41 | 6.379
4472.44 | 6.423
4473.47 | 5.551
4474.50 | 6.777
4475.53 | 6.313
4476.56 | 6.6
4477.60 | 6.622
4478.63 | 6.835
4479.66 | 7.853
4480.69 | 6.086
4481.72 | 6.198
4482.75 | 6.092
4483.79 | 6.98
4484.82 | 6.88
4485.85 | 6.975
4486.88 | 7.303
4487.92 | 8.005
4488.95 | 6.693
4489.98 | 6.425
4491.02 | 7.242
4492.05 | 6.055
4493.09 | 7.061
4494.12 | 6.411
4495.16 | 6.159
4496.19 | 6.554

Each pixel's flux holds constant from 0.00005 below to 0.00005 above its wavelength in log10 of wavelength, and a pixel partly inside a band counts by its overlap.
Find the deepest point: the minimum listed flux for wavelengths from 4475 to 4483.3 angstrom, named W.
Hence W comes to 6.086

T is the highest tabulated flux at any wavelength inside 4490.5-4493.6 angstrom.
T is 7.242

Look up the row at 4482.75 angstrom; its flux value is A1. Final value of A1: 6.092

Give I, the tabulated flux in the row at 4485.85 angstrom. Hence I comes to 6.975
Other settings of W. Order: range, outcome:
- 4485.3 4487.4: 6.975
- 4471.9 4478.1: 5.551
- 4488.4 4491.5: 6.425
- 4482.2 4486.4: 6.092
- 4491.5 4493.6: 6.055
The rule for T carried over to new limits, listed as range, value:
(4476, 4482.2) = 7.853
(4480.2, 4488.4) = 8.005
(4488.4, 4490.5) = 6.693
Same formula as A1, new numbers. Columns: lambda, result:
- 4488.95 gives 6.693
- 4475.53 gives 6.313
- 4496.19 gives 6.554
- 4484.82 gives 6.88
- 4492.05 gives 6.055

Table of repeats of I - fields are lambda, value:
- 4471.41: 6.379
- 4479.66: 7.853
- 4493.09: 7.061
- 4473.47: 5.551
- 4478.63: 6.835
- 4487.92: 8.005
